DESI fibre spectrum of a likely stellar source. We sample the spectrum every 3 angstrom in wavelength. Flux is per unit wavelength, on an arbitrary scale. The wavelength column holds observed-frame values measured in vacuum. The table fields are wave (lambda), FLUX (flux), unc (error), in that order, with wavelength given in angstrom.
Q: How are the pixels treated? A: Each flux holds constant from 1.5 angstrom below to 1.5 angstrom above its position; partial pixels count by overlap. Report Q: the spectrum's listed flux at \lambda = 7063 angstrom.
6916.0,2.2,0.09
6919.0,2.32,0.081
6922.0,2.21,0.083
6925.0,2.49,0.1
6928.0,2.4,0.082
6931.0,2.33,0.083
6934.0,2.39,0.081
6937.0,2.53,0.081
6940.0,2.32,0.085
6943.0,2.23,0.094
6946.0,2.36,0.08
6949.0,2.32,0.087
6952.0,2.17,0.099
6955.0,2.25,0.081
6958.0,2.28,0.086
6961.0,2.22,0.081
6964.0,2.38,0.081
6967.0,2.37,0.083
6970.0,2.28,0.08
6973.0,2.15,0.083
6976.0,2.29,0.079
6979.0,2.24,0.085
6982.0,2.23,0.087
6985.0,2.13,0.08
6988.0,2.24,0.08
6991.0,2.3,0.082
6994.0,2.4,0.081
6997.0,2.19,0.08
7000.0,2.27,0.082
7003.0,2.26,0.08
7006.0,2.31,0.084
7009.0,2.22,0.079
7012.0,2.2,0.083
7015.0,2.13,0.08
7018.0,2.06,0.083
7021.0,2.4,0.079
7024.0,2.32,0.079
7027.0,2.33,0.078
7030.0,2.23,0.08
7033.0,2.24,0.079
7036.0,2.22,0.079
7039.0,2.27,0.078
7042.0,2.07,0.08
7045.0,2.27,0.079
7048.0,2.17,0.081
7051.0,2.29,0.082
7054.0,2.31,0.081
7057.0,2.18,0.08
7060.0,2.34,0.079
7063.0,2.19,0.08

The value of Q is 2.19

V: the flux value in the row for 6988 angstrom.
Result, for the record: 2.24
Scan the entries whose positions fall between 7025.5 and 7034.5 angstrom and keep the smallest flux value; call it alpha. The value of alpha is 2.23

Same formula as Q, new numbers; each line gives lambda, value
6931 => 2.33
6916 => 2.2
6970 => 2.28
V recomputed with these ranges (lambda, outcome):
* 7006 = 2.31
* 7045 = 2.27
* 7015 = 2.13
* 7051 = 2.29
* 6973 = 2.15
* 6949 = 2.32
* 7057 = 2.18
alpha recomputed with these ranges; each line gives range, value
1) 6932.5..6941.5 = 2.32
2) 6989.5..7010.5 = 2.19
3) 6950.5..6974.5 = 2.15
